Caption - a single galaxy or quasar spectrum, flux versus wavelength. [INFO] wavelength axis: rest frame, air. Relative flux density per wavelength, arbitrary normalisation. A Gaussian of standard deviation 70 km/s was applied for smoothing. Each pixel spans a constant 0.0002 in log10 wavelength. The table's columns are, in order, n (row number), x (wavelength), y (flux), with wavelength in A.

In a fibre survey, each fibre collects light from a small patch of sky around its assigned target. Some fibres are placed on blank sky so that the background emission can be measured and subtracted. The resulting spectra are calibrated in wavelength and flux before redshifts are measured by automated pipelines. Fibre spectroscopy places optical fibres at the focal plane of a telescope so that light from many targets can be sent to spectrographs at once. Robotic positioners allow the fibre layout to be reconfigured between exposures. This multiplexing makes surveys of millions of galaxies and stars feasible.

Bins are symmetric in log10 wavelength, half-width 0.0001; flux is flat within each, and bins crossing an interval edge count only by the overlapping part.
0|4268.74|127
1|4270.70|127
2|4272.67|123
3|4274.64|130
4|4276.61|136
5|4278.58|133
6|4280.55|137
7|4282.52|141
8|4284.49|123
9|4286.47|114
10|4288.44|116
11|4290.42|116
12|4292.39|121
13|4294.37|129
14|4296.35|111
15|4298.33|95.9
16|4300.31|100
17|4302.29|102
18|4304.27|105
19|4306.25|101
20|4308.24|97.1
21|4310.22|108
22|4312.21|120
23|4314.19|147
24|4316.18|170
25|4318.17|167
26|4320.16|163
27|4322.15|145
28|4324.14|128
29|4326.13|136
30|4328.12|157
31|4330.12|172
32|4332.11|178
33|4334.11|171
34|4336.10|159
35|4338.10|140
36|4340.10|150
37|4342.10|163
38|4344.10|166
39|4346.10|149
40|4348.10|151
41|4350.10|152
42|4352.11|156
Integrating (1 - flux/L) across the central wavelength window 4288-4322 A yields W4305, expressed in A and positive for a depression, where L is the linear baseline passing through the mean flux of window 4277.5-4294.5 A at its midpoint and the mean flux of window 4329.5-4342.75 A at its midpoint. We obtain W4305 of 4.2 A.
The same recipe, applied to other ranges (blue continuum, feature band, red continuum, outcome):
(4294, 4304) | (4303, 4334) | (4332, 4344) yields -1.6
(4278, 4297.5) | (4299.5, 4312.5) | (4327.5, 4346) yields 3.2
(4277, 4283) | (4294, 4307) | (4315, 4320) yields 4.0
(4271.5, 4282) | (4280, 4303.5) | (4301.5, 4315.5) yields 1.3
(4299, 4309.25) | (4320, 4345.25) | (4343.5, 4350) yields -3.6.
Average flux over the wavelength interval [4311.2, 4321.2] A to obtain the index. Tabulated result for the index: 153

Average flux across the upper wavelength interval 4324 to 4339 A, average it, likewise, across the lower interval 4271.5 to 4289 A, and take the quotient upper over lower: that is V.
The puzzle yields 1.22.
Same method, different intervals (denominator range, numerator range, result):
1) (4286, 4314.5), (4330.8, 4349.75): 1.42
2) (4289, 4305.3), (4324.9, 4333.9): 1.46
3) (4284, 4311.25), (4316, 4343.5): 1.43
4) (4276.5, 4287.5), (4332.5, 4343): 1.21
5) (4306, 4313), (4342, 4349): 1.47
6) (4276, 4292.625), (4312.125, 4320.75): 1.24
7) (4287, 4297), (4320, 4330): 1.24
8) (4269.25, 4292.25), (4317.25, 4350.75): 1.23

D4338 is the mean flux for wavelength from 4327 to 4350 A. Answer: 159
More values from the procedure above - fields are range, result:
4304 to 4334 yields 141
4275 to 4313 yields 116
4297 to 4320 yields 121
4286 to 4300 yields 114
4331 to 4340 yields 161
